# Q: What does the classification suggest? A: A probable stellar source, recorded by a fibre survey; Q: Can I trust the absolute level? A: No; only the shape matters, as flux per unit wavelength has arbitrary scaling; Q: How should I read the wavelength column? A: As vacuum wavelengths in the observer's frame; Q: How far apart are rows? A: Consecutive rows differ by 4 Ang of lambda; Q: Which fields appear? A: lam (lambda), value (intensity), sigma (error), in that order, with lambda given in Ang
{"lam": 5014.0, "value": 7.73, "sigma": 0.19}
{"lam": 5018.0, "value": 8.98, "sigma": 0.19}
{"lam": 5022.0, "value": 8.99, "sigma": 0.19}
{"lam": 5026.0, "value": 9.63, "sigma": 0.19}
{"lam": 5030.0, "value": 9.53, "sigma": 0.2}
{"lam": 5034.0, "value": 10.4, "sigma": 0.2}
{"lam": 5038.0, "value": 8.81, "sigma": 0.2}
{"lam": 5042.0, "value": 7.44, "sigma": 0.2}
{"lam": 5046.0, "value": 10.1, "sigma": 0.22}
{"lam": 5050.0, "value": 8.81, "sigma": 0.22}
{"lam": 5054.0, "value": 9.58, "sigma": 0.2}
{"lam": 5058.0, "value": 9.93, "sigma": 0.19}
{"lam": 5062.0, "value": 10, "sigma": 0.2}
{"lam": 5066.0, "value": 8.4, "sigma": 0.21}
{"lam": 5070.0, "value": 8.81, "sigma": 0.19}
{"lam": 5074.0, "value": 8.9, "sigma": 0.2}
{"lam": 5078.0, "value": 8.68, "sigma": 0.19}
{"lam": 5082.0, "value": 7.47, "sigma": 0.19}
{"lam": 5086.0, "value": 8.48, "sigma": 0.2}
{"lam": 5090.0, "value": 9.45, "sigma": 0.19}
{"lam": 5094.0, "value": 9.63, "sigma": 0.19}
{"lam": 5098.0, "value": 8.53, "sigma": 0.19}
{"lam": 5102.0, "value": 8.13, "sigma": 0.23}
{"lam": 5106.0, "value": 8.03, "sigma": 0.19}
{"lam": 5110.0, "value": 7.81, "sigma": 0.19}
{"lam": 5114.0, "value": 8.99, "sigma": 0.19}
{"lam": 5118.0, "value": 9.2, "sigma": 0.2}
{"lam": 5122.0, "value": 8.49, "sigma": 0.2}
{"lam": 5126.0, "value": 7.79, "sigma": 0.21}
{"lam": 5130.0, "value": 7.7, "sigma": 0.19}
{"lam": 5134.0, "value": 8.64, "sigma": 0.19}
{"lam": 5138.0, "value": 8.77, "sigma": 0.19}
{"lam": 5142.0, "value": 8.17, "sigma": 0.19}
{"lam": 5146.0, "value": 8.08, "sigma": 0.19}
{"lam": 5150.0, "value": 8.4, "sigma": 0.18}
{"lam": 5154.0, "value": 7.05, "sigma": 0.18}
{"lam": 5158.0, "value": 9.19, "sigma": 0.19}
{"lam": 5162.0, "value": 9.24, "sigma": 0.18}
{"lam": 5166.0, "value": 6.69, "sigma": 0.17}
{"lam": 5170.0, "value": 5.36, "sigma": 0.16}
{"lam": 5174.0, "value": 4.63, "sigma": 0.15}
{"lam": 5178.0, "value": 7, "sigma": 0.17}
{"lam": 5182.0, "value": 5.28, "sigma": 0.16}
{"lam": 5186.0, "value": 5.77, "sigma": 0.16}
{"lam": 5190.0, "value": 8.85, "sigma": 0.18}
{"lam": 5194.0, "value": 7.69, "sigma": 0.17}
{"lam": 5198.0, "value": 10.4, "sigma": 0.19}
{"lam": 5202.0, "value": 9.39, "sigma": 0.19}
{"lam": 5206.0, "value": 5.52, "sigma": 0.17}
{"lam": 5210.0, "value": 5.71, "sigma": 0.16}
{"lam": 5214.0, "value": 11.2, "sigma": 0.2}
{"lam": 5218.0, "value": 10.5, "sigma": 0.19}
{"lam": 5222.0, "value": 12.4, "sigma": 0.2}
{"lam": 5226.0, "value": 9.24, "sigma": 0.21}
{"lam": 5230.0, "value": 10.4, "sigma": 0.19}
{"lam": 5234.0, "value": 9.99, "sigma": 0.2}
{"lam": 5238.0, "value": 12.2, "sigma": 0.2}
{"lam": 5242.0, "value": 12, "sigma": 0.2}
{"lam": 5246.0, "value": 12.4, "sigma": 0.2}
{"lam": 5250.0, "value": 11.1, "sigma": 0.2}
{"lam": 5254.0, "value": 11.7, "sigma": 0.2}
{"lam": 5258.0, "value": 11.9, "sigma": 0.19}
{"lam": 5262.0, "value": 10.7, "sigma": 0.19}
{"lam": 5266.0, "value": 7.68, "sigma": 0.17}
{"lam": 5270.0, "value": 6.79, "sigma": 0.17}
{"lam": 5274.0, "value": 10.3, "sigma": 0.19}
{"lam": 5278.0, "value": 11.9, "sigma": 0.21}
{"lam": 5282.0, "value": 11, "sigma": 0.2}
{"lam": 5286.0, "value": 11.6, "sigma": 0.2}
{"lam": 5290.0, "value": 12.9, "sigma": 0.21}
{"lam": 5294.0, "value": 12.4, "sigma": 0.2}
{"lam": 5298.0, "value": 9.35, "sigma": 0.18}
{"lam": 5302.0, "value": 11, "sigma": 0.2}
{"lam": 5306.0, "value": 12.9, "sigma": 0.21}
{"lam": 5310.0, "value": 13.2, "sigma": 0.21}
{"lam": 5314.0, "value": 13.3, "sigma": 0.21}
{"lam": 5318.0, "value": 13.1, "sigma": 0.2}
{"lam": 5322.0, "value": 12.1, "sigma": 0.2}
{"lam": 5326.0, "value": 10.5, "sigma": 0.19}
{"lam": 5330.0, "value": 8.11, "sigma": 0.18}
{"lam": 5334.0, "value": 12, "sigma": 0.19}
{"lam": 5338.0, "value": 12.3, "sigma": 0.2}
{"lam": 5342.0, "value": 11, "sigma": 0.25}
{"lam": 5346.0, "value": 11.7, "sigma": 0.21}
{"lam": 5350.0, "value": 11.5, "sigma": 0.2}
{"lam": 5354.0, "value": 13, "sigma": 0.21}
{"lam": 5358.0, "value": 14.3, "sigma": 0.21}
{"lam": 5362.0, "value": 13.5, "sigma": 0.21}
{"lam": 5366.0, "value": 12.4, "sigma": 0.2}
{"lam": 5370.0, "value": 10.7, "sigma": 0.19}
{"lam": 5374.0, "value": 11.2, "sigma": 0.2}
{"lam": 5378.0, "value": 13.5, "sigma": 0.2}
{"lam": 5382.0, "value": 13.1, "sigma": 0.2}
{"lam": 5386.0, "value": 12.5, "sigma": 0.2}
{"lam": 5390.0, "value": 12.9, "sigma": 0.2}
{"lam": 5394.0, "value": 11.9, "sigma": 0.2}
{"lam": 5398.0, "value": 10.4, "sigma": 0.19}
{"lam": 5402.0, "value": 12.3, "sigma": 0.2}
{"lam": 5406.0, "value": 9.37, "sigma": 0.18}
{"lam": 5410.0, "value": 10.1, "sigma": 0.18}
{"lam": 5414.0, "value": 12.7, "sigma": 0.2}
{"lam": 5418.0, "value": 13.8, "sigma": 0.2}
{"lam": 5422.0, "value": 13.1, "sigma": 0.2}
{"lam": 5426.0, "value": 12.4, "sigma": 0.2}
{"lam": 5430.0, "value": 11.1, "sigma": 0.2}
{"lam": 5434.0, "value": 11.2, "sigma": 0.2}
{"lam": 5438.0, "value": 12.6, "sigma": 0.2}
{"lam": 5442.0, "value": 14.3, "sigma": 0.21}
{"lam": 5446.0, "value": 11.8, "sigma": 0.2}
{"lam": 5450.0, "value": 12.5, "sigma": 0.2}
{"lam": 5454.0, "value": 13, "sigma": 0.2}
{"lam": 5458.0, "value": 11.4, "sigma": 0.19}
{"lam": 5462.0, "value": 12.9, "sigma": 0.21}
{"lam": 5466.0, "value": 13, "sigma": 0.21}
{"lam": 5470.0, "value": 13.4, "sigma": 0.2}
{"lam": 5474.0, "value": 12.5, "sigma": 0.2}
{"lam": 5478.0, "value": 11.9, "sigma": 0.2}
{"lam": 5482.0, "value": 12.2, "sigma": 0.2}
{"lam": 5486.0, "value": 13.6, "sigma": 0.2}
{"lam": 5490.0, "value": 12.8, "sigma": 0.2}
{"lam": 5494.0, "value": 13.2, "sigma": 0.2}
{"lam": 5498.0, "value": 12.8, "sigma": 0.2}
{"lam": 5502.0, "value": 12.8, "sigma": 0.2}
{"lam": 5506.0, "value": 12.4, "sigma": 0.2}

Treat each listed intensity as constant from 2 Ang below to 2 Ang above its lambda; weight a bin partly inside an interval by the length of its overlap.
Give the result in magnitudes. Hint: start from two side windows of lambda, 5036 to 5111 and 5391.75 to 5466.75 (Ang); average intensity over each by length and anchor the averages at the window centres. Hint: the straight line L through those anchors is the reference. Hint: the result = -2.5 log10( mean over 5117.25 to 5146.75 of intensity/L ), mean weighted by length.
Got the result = 0.12 mag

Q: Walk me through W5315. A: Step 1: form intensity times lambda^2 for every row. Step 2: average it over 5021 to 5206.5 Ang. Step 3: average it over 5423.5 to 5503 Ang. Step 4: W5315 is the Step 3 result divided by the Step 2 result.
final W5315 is 1.72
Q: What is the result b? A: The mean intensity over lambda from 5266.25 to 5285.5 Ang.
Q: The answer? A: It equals 9.91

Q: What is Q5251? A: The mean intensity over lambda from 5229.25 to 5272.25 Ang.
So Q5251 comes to 10.6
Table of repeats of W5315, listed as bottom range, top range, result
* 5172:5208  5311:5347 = 1.71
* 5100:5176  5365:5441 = 1.68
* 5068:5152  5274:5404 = 1.54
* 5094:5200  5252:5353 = 1.52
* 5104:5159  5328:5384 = 1.58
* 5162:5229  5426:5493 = 1.74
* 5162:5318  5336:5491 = 1.33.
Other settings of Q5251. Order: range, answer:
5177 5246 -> 9.16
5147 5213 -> 7.33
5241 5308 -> 11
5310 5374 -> 12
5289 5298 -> 11.9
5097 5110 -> 8.14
